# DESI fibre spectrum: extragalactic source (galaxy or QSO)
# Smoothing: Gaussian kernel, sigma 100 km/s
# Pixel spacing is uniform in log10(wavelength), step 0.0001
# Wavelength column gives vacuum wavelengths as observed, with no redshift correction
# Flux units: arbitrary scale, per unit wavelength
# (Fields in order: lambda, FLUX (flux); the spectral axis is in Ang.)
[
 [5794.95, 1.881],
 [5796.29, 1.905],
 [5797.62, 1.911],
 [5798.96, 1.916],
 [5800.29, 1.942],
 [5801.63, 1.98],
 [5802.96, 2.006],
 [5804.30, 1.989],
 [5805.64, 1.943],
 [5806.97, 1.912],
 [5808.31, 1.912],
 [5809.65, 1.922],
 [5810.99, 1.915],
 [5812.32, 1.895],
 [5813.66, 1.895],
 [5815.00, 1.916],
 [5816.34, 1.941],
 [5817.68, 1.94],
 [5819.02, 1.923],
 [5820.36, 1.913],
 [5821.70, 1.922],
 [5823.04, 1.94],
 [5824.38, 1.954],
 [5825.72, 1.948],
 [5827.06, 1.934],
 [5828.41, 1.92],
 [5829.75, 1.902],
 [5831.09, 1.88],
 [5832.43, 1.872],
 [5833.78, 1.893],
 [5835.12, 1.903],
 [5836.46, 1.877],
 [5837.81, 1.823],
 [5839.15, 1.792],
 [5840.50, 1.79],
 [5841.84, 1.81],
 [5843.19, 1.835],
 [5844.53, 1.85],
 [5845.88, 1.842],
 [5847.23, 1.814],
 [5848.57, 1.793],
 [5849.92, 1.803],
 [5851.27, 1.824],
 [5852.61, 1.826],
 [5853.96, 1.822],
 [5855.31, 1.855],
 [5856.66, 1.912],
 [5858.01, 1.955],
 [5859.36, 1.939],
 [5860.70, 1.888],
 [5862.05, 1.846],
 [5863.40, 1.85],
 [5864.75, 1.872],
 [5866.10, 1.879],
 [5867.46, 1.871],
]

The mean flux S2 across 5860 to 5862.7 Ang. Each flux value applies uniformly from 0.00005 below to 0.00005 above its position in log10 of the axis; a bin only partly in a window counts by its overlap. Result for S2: 1.87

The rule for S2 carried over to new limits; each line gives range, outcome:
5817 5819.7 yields 1.93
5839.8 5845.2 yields 1.82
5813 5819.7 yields 1.92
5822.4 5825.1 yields 1.95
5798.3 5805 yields 1.97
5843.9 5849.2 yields 1.82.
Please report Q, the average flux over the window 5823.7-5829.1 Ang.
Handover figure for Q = 1.94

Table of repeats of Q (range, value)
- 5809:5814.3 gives 1.91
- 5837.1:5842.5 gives 1.8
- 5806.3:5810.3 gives 1.92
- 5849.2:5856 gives 1.82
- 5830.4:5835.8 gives 1.89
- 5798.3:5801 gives 1.93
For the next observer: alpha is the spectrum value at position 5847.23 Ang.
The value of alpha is 1.814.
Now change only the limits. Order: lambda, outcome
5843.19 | 1.835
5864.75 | 1.872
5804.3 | 1.989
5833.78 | 1.893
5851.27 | 1.824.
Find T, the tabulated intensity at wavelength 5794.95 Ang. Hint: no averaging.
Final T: 1.881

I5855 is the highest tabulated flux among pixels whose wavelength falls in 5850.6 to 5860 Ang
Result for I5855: 1.955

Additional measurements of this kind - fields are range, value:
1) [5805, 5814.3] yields 1.943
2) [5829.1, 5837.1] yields 1.903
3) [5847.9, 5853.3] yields 1.826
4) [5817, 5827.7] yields 1.954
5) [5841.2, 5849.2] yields 1.85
